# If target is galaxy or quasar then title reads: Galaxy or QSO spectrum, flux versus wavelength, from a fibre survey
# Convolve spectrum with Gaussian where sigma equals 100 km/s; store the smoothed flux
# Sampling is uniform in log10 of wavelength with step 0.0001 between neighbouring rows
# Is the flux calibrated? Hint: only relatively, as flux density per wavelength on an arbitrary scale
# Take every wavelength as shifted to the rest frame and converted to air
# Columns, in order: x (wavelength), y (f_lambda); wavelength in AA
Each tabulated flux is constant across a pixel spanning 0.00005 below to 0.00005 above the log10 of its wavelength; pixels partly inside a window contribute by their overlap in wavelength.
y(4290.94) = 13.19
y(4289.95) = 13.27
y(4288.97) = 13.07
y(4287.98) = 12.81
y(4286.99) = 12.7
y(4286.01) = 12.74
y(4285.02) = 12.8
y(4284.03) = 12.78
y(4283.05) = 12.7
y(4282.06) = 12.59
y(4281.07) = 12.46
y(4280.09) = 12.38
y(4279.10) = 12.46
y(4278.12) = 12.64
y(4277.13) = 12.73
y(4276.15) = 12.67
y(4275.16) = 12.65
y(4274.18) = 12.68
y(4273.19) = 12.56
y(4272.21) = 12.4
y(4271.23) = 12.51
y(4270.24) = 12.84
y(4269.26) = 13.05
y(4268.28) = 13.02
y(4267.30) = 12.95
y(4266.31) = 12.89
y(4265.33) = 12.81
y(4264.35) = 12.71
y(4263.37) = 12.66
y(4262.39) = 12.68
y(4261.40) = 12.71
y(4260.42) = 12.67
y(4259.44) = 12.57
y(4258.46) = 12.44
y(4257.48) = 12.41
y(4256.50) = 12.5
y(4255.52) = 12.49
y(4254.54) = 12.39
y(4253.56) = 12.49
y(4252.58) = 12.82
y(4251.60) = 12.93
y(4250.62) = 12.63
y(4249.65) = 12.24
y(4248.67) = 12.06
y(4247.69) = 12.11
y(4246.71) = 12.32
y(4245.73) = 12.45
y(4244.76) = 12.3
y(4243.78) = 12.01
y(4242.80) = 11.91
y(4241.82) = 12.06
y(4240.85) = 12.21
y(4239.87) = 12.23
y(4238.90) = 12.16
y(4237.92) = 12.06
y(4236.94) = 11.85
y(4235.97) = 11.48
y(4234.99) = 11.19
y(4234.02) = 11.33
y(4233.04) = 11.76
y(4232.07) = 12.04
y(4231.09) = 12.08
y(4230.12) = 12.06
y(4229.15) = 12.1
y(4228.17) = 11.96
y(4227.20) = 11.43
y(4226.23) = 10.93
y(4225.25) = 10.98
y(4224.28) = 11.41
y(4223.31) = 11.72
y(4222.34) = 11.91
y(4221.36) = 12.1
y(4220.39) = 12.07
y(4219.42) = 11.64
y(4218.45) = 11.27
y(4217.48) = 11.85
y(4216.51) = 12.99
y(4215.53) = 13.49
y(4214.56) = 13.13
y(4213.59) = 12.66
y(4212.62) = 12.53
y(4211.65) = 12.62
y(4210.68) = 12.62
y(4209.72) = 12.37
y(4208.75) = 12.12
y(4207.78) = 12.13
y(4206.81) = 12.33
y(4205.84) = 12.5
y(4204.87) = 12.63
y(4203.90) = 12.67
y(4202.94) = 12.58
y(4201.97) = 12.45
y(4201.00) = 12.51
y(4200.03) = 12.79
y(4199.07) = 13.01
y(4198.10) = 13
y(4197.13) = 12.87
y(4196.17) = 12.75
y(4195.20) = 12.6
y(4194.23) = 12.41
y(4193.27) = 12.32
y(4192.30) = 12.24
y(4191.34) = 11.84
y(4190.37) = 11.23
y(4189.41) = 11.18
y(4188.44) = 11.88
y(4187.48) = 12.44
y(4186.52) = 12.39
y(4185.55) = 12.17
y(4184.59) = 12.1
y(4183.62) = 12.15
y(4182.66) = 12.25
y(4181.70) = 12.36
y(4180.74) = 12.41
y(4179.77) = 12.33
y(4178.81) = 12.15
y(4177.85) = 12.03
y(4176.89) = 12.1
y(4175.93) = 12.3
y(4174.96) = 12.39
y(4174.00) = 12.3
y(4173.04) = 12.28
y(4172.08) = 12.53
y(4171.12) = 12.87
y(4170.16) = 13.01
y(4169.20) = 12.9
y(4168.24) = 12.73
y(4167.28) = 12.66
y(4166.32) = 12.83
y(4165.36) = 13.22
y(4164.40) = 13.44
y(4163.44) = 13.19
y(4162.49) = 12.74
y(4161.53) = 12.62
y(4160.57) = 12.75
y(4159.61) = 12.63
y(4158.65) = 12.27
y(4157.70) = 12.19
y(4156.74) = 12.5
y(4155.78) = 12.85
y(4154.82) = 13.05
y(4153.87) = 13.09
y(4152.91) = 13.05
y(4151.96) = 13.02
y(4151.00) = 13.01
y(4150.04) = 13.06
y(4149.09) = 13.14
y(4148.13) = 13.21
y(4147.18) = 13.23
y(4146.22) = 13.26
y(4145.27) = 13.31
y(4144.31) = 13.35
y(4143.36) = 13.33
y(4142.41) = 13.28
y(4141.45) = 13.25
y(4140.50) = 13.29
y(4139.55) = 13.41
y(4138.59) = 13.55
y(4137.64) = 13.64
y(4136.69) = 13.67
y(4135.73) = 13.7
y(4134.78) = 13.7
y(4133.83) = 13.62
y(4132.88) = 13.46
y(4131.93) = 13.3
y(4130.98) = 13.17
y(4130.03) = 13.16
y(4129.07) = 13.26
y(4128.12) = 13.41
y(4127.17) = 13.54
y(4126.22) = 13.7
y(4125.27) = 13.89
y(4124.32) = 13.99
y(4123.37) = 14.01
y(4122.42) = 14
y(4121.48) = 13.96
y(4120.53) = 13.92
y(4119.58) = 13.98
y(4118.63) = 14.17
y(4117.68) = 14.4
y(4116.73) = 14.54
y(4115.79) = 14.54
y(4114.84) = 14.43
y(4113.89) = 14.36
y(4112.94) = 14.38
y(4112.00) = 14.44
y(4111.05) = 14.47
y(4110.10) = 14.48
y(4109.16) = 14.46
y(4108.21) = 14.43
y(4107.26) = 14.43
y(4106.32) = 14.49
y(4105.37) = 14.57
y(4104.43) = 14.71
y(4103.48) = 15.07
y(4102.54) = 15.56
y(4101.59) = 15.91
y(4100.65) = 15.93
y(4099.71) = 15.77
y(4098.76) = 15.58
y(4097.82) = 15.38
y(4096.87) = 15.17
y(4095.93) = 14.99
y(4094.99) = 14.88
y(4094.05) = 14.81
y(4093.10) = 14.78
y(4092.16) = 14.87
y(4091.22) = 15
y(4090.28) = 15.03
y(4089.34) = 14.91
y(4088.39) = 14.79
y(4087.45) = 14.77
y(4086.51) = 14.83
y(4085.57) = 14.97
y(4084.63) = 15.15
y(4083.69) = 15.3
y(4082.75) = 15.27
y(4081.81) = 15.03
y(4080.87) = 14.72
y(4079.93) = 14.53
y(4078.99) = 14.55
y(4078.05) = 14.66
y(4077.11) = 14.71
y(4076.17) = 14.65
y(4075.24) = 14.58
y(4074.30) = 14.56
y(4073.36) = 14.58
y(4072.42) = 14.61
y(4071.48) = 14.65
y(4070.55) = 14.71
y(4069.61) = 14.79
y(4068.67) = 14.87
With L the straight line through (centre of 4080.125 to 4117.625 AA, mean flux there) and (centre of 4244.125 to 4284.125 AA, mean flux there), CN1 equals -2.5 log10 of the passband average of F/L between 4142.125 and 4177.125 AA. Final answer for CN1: 0.10 mag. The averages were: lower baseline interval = 14.9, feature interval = 12.9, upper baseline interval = 12.6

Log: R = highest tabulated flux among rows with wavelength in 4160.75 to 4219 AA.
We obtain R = 13.49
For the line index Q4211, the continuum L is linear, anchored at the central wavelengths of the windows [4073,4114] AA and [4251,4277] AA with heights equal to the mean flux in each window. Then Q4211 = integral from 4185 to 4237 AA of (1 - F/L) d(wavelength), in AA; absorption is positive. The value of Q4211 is 4.7 AA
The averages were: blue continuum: 14.9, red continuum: 12.7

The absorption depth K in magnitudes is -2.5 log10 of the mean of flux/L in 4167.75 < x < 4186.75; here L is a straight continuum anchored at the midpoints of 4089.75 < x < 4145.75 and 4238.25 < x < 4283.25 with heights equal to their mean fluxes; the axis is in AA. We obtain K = 0.10 mag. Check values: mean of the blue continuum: 14.2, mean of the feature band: 12.4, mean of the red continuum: 12.5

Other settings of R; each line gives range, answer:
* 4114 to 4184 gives 14.54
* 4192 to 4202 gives 13.01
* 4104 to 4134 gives 14.71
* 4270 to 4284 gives 12.84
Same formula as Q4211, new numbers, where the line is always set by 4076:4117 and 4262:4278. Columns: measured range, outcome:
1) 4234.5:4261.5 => 1.5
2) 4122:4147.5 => 1.6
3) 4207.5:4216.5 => 0.5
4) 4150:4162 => 1.2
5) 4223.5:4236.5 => 1.6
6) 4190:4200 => 0.9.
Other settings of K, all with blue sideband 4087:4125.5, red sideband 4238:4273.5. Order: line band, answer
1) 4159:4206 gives 0.09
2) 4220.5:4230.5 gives 0.11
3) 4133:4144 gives 0.06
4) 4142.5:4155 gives 0.07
